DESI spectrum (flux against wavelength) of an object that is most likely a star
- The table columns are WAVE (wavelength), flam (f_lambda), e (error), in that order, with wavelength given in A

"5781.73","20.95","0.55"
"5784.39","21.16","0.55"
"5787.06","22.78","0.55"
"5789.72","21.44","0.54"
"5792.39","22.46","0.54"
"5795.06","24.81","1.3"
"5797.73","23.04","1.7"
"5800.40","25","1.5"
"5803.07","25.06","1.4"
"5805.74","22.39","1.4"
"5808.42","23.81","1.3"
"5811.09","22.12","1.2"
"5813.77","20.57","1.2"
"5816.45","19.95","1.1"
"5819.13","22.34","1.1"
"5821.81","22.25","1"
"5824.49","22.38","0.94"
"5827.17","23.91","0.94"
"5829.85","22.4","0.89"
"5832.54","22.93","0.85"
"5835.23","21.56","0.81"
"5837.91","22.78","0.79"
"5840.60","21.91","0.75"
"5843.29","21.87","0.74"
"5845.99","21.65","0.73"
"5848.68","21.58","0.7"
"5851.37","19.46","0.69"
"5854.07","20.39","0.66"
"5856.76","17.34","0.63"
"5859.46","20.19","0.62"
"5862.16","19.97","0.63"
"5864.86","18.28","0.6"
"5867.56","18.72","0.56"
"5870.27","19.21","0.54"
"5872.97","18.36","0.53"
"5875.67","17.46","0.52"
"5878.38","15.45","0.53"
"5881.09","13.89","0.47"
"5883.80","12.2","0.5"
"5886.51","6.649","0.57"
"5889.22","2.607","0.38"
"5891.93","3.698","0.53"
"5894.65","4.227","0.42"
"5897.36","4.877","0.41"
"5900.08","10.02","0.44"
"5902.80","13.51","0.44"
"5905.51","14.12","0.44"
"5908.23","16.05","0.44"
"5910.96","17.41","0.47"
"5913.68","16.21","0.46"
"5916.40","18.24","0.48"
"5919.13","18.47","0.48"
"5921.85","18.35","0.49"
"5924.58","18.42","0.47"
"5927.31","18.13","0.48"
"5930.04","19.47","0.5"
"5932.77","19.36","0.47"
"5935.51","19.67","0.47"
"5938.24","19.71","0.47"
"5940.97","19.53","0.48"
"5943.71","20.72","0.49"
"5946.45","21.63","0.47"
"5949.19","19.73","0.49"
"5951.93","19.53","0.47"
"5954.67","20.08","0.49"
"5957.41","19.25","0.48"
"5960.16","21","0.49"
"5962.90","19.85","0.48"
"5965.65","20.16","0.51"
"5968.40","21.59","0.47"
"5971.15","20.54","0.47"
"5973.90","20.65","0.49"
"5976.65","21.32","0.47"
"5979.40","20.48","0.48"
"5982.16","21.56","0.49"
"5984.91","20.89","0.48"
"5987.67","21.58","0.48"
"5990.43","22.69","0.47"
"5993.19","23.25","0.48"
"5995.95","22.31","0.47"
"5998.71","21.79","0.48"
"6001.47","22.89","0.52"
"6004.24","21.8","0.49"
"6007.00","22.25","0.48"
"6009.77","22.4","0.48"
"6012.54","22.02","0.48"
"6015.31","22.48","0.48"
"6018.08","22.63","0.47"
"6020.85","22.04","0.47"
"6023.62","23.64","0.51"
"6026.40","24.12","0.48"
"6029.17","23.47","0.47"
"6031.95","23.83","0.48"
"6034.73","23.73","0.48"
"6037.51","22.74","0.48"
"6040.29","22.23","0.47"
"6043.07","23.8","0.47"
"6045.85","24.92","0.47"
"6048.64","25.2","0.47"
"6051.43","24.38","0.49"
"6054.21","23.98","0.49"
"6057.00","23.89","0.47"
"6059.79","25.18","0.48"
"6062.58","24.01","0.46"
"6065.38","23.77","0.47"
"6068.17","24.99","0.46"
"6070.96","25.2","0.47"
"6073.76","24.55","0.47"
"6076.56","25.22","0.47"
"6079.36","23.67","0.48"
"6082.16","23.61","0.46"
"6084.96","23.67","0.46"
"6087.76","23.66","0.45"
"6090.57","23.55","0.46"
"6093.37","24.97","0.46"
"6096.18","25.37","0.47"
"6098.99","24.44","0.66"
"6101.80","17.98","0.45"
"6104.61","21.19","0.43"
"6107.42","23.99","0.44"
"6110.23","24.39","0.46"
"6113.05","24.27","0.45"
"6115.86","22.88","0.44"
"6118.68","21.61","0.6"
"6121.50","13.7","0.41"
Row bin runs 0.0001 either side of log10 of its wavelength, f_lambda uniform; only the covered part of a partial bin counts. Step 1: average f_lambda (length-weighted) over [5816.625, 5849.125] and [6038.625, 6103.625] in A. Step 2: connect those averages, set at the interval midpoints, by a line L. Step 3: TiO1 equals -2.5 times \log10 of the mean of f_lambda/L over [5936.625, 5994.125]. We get 0.12 mag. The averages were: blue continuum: 22.2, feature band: 20.7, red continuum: 24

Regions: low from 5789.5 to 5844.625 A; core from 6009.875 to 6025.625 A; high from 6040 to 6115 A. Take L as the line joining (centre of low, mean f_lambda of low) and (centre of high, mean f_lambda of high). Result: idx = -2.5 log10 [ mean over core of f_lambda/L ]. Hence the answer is 0.049 mag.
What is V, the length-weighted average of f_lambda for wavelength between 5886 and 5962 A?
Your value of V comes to 15.9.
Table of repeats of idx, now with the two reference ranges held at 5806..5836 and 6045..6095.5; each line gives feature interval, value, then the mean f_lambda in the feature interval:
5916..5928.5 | 0.25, 18.3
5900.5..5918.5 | 0.41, 15.7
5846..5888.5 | 0.30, 17.2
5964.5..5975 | 0.14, 20.7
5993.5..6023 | 0.07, 22.3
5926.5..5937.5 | 0.20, 19.2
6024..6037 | 0.01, 23.7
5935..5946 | 0.16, 20.1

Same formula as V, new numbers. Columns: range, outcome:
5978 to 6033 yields 22.4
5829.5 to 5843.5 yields 22.3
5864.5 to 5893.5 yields 13.1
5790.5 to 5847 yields 22.6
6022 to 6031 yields 23.7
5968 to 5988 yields 21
